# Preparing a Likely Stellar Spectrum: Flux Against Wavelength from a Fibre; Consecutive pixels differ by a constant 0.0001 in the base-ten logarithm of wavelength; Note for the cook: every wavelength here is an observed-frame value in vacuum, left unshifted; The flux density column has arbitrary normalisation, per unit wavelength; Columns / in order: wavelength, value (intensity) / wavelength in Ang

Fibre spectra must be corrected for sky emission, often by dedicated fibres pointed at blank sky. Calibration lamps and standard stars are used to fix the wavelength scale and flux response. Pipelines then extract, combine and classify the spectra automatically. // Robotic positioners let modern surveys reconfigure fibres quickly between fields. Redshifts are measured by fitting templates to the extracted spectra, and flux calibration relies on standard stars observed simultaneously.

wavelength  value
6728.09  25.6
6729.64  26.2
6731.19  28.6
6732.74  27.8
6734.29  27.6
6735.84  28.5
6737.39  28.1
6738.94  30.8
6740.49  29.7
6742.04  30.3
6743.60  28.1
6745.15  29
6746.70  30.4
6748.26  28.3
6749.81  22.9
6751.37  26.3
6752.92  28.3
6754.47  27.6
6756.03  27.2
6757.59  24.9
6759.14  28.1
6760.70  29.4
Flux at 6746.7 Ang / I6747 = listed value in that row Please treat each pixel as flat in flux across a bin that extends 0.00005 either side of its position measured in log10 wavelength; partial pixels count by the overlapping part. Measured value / 30.4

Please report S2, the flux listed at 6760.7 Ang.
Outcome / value 29.4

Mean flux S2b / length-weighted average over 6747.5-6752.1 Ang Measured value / 25.8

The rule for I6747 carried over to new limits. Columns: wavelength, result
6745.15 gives 29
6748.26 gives 28.3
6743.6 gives 28.1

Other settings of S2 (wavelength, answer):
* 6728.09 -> 25.6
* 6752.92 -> 28.3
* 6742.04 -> 30.3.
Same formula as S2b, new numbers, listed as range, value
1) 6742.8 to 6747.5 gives 29.1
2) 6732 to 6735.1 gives 27.7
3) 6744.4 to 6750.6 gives 27.6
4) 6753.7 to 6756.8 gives 27.4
